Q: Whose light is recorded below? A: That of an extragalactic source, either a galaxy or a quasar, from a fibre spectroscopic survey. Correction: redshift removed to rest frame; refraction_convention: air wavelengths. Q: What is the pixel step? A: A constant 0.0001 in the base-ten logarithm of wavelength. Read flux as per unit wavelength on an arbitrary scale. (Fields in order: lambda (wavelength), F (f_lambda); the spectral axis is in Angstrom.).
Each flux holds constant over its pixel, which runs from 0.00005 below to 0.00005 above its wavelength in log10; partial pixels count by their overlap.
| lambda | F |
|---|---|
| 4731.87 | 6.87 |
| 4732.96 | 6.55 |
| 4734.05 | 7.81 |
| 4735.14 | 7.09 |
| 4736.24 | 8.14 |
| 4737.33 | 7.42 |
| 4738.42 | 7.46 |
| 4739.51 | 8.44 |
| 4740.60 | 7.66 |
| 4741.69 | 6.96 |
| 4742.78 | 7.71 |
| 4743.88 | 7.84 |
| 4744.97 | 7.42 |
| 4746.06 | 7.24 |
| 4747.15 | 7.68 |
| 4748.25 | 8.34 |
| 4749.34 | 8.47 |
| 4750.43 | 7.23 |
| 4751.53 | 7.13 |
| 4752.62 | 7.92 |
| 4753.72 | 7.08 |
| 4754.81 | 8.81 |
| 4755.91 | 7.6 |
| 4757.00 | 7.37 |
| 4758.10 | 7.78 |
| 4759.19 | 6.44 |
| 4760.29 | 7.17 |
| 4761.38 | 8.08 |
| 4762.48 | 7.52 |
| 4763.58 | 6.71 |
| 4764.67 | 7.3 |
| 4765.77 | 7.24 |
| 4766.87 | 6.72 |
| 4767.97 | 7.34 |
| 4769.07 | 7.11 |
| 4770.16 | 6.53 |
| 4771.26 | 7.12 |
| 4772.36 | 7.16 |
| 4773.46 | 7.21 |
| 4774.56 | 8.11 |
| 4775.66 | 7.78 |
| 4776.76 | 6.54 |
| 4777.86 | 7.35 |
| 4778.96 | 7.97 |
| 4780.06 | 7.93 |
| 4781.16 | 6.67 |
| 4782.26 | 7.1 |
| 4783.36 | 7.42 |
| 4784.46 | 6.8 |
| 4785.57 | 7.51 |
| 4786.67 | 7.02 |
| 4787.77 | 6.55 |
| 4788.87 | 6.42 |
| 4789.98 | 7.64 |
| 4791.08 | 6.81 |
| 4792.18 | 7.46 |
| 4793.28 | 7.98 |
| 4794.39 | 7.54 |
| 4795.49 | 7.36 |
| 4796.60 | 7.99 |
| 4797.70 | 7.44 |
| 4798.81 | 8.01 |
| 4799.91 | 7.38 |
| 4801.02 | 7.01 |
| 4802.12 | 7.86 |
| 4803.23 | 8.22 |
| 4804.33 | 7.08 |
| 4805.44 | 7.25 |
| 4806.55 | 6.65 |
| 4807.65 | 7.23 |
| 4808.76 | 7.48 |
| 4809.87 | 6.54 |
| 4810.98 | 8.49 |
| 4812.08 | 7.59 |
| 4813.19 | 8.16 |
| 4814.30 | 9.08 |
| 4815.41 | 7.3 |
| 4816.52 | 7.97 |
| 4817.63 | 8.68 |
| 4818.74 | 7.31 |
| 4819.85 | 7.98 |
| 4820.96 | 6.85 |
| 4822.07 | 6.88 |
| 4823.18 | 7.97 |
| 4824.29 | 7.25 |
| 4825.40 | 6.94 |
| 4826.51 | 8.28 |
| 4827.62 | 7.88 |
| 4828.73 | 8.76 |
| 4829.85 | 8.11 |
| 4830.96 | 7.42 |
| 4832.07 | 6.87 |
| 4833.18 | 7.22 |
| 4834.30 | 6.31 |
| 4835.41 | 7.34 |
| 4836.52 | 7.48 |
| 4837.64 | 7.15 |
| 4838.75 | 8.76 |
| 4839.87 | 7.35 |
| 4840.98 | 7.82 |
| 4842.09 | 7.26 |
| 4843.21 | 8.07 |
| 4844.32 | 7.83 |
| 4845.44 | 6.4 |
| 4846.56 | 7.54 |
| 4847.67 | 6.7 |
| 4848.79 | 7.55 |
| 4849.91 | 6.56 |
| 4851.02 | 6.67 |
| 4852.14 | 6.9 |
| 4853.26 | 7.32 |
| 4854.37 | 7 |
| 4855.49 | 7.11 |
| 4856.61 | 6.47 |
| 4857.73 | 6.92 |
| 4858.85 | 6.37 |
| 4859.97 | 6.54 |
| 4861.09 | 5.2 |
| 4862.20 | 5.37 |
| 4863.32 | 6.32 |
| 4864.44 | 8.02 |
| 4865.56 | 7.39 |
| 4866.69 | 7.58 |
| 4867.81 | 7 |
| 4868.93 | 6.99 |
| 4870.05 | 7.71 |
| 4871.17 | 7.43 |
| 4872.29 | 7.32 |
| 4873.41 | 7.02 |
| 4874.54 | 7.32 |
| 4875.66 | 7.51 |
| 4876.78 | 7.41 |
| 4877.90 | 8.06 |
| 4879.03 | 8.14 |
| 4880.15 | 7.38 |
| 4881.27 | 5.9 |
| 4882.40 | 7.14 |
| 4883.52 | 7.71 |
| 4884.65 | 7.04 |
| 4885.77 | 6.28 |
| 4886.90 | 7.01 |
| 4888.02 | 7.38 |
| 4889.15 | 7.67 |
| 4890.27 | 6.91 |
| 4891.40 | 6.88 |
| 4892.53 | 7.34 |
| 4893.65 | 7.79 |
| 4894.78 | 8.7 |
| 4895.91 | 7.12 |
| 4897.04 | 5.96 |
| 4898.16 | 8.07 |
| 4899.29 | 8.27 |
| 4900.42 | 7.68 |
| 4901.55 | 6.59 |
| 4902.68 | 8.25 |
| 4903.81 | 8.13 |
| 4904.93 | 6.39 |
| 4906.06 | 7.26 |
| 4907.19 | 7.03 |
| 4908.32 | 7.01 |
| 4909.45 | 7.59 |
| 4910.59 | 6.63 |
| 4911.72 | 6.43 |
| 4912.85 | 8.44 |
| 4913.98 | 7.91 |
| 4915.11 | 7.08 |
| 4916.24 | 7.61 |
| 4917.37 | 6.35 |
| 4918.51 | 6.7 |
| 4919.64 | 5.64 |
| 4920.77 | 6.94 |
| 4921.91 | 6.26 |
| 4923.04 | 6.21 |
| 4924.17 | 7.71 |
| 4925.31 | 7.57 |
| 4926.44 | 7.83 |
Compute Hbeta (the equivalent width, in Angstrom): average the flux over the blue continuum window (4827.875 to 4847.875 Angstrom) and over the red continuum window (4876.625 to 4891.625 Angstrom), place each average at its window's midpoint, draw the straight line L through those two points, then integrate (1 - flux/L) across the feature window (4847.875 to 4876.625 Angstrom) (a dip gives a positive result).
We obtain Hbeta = 1.53 Angstrom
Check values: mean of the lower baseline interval 7.49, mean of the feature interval 6.95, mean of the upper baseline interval 7.21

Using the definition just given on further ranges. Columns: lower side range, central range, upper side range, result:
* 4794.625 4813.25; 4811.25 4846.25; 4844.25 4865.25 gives -2.4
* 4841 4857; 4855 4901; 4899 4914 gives 0.6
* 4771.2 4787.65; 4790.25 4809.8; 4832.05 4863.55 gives -0.6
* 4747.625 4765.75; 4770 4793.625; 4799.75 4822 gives 1.0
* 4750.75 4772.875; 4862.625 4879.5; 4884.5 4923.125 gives -0.5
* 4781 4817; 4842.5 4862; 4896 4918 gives 1.3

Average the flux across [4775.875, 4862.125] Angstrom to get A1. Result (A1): 7.34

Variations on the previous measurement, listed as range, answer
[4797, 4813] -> 7.47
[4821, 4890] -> 7.21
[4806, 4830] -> 7.69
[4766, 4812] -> 7.31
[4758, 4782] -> 7.25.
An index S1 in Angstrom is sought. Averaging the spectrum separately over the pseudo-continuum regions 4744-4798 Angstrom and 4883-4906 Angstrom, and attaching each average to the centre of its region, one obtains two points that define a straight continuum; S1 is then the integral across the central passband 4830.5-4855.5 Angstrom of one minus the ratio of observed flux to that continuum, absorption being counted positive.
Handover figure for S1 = 0.40 Angstrom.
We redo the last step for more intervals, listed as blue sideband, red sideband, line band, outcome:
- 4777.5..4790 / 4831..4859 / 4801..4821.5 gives -1.3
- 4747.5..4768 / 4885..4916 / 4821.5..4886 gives 1.5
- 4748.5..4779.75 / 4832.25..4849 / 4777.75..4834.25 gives -0.9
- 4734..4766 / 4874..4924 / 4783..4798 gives 0.4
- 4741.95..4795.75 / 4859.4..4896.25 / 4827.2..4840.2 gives -0.5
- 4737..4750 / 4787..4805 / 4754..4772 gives 0.7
